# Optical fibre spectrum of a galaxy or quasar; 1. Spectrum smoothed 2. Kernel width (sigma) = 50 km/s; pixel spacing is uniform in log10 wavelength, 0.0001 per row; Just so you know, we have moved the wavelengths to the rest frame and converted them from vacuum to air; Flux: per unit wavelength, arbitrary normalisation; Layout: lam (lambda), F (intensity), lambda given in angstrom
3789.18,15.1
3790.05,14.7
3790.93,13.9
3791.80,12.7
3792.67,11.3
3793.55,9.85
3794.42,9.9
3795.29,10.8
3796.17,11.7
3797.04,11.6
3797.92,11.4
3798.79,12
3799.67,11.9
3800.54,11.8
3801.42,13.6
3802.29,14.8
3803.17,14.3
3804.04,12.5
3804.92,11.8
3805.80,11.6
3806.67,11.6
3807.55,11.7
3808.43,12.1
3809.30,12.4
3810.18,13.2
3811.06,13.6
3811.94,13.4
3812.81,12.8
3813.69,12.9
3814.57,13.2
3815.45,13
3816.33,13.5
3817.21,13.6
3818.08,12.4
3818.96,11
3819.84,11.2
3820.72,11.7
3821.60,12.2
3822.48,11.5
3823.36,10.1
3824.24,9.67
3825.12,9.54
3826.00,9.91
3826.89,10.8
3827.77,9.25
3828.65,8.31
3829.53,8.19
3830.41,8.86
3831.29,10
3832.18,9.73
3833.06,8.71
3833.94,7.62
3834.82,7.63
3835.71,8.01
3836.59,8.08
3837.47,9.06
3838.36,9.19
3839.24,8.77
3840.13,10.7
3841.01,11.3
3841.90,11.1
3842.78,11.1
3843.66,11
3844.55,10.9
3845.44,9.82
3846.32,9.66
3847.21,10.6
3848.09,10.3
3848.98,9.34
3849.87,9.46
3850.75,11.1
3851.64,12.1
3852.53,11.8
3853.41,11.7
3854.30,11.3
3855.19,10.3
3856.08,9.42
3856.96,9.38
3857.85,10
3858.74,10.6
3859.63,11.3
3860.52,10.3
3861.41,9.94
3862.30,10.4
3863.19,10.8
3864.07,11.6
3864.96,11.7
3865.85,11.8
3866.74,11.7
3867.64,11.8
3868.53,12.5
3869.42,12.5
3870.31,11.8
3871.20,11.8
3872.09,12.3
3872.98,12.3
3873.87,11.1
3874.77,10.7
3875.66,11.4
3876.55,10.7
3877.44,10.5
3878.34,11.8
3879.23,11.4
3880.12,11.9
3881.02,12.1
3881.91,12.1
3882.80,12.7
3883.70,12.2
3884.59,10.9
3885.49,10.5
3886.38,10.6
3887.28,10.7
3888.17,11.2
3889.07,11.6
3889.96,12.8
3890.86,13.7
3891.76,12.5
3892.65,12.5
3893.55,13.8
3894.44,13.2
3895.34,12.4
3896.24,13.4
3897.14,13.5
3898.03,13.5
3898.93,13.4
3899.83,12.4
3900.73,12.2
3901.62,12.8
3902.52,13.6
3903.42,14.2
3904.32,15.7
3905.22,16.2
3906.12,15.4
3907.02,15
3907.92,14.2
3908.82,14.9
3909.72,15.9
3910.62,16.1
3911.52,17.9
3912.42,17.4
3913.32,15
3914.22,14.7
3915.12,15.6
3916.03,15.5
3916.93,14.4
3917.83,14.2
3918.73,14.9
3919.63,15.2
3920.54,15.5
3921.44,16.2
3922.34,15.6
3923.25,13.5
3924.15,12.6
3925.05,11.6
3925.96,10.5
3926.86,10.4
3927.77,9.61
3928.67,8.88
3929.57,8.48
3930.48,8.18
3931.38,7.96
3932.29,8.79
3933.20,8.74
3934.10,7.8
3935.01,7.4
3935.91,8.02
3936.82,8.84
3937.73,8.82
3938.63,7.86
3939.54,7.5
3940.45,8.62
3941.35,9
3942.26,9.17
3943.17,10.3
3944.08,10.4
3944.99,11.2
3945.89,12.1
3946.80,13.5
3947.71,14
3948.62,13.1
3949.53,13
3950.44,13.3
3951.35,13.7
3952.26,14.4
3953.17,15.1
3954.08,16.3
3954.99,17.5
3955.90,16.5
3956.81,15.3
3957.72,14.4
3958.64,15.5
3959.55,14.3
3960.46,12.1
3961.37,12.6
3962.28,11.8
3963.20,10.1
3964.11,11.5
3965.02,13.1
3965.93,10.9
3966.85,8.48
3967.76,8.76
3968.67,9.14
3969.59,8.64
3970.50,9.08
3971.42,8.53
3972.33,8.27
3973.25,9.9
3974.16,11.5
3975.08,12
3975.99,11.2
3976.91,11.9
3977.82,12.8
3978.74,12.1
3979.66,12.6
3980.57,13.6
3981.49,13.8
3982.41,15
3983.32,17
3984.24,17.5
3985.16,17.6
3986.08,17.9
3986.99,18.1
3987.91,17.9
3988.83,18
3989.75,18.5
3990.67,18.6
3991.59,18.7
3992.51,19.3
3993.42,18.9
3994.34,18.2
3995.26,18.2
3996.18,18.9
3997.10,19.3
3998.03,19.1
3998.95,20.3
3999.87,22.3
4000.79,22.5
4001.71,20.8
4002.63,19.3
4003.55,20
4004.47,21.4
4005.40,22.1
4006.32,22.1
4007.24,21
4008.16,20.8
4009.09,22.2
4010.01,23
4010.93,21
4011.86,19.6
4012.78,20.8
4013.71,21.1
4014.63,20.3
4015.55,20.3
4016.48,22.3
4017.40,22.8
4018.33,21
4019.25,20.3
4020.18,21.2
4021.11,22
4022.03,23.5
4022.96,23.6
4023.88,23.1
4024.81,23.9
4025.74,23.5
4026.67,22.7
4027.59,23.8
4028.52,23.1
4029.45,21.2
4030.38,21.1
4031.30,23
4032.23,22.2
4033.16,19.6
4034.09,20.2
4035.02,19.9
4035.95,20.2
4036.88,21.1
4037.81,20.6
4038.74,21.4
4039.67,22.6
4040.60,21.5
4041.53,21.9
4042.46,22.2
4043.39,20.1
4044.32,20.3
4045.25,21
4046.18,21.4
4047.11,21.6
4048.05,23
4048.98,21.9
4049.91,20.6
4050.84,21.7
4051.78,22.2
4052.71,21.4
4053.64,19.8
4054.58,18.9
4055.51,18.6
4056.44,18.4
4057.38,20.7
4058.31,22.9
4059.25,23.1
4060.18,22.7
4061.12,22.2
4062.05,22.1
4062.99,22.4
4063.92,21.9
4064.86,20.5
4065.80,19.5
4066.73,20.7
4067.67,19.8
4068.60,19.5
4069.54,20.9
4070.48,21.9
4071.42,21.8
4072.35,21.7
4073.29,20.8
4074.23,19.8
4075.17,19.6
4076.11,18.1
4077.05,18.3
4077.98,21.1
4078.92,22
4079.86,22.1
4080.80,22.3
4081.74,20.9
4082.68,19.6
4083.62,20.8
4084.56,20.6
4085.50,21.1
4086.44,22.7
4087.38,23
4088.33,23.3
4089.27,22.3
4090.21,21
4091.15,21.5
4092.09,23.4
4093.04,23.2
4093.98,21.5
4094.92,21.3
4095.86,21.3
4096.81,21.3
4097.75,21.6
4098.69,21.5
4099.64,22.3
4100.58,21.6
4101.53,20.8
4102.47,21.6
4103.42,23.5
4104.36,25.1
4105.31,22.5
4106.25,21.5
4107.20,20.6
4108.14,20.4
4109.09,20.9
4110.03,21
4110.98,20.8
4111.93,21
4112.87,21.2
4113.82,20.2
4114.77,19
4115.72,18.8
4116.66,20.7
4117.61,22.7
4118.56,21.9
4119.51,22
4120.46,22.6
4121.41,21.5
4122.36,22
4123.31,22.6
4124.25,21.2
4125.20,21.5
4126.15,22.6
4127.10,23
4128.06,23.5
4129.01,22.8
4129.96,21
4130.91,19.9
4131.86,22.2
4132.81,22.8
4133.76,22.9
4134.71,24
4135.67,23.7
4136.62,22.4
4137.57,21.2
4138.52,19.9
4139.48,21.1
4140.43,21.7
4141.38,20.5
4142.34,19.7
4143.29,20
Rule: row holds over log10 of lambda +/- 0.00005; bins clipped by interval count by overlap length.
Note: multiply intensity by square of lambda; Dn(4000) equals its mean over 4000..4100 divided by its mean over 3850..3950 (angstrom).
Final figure 1.92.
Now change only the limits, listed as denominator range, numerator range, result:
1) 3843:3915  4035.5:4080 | 1.88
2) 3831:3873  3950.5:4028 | 1.75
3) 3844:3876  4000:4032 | 2.15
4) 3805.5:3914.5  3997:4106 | 2.01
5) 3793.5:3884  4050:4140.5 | 2.20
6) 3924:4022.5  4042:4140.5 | 1.53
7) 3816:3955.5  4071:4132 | 2.05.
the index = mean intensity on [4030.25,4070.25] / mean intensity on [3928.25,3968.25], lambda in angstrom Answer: 1.87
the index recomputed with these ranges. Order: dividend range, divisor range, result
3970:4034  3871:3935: 1.49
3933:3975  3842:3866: 1.06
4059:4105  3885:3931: 1.60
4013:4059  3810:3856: 2.02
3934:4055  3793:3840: 1.54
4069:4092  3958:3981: 1.88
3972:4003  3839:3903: 1.44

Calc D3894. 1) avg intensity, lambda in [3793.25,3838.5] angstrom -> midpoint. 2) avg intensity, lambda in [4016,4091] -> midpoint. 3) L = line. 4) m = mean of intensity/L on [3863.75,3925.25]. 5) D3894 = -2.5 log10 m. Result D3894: 0.108 mag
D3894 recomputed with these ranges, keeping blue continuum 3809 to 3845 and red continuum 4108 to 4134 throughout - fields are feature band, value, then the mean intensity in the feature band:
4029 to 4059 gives -0.13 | 21.1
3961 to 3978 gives 0.45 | 10.5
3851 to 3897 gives 0.08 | 11.6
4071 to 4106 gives -0.06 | 21.5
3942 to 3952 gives 0.23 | 12.3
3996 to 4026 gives -0.22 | 21.4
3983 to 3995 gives -0.09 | 18.2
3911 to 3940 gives 0.20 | 11.8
